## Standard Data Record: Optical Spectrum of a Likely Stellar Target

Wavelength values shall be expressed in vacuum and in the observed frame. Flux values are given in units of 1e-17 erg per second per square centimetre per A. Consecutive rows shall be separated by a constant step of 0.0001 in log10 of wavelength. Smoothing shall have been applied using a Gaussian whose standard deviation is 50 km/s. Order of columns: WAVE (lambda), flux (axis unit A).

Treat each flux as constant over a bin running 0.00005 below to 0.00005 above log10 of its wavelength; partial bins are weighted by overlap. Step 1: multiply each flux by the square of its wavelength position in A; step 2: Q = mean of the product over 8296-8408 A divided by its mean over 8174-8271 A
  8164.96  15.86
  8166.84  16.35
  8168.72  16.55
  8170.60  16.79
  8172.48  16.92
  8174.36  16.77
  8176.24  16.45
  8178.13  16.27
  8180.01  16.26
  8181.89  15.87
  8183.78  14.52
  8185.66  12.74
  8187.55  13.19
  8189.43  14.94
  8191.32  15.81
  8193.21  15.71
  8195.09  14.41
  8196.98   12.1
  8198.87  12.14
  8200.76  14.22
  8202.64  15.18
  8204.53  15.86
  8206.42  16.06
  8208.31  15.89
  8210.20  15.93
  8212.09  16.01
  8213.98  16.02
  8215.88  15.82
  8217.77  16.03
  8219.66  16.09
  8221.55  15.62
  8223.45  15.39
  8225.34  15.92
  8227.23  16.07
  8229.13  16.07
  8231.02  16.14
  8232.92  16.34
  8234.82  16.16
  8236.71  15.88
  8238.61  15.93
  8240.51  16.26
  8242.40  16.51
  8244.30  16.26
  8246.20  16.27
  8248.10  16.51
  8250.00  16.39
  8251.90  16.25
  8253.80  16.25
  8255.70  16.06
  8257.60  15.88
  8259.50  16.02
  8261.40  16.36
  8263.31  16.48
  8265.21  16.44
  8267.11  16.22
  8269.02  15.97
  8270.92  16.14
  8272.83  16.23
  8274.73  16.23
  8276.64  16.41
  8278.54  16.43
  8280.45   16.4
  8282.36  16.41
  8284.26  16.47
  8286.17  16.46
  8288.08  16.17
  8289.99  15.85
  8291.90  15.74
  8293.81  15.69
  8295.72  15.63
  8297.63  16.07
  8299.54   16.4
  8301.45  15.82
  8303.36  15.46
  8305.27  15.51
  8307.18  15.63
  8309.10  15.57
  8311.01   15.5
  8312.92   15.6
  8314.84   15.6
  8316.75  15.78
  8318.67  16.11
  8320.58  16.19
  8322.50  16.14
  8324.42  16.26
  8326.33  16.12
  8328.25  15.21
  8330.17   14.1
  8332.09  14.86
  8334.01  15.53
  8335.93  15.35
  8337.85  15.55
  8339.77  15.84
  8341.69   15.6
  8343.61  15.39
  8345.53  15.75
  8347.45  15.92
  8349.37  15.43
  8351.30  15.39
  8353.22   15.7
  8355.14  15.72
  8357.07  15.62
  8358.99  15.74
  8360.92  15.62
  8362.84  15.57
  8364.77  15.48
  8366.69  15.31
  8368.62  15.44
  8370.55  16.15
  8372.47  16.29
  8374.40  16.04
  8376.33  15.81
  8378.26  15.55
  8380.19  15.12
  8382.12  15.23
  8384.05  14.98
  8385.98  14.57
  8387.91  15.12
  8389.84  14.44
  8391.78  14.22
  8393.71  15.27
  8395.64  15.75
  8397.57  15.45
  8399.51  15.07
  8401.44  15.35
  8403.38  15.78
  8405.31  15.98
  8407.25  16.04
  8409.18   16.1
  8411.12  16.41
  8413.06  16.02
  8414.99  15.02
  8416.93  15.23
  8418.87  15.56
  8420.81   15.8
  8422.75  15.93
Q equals 1.02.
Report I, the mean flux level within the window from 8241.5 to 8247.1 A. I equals 16.3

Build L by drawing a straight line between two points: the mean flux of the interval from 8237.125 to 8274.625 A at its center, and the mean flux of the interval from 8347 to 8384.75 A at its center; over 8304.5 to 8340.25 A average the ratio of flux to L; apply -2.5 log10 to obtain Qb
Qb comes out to 0.02 mag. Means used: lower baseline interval 16.2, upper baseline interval 15.6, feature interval 15.6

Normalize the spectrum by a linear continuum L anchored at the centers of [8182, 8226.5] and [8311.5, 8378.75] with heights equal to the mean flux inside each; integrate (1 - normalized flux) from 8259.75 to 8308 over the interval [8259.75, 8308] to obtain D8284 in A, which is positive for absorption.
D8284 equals -2.2 A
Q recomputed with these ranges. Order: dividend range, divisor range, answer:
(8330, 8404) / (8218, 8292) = 0.98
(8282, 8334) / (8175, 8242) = 1.05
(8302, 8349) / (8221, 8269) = 0.99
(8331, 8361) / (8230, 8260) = 0.98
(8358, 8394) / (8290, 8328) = 0.99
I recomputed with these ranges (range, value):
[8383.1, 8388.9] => 14.9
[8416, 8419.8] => 15.4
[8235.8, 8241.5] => 16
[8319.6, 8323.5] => 16.2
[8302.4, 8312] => 15.5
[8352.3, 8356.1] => 15.7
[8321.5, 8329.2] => 15.9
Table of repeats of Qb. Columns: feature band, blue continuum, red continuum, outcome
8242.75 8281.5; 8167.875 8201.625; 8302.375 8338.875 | -0.06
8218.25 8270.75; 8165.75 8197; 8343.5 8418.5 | -0.04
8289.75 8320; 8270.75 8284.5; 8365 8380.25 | 0.03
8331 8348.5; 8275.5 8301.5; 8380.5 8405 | 0.01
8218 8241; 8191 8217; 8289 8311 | -0.05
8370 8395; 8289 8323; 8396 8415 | 0.03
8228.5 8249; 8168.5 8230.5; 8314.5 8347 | -0.05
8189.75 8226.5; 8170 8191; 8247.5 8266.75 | 0.04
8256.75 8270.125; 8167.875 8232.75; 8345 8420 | -0.05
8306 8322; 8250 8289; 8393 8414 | 0.02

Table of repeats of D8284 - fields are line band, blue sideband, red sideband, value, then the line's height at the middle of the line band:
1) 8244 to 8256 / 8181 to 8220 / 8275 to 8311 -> -0.6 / 15.5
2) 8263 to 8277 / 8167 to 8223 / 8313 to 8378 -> -0.7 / 15.5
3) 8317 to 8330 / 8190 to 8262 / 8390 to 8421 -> -0.2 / 15.6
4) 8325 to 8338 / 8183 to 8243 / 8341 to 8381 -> 0.3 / 15.6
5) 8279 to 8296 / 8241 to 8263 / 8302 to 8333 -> -0.2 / 15.9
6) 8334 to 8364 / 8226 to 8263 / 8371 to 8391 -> -0.2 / 15.5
